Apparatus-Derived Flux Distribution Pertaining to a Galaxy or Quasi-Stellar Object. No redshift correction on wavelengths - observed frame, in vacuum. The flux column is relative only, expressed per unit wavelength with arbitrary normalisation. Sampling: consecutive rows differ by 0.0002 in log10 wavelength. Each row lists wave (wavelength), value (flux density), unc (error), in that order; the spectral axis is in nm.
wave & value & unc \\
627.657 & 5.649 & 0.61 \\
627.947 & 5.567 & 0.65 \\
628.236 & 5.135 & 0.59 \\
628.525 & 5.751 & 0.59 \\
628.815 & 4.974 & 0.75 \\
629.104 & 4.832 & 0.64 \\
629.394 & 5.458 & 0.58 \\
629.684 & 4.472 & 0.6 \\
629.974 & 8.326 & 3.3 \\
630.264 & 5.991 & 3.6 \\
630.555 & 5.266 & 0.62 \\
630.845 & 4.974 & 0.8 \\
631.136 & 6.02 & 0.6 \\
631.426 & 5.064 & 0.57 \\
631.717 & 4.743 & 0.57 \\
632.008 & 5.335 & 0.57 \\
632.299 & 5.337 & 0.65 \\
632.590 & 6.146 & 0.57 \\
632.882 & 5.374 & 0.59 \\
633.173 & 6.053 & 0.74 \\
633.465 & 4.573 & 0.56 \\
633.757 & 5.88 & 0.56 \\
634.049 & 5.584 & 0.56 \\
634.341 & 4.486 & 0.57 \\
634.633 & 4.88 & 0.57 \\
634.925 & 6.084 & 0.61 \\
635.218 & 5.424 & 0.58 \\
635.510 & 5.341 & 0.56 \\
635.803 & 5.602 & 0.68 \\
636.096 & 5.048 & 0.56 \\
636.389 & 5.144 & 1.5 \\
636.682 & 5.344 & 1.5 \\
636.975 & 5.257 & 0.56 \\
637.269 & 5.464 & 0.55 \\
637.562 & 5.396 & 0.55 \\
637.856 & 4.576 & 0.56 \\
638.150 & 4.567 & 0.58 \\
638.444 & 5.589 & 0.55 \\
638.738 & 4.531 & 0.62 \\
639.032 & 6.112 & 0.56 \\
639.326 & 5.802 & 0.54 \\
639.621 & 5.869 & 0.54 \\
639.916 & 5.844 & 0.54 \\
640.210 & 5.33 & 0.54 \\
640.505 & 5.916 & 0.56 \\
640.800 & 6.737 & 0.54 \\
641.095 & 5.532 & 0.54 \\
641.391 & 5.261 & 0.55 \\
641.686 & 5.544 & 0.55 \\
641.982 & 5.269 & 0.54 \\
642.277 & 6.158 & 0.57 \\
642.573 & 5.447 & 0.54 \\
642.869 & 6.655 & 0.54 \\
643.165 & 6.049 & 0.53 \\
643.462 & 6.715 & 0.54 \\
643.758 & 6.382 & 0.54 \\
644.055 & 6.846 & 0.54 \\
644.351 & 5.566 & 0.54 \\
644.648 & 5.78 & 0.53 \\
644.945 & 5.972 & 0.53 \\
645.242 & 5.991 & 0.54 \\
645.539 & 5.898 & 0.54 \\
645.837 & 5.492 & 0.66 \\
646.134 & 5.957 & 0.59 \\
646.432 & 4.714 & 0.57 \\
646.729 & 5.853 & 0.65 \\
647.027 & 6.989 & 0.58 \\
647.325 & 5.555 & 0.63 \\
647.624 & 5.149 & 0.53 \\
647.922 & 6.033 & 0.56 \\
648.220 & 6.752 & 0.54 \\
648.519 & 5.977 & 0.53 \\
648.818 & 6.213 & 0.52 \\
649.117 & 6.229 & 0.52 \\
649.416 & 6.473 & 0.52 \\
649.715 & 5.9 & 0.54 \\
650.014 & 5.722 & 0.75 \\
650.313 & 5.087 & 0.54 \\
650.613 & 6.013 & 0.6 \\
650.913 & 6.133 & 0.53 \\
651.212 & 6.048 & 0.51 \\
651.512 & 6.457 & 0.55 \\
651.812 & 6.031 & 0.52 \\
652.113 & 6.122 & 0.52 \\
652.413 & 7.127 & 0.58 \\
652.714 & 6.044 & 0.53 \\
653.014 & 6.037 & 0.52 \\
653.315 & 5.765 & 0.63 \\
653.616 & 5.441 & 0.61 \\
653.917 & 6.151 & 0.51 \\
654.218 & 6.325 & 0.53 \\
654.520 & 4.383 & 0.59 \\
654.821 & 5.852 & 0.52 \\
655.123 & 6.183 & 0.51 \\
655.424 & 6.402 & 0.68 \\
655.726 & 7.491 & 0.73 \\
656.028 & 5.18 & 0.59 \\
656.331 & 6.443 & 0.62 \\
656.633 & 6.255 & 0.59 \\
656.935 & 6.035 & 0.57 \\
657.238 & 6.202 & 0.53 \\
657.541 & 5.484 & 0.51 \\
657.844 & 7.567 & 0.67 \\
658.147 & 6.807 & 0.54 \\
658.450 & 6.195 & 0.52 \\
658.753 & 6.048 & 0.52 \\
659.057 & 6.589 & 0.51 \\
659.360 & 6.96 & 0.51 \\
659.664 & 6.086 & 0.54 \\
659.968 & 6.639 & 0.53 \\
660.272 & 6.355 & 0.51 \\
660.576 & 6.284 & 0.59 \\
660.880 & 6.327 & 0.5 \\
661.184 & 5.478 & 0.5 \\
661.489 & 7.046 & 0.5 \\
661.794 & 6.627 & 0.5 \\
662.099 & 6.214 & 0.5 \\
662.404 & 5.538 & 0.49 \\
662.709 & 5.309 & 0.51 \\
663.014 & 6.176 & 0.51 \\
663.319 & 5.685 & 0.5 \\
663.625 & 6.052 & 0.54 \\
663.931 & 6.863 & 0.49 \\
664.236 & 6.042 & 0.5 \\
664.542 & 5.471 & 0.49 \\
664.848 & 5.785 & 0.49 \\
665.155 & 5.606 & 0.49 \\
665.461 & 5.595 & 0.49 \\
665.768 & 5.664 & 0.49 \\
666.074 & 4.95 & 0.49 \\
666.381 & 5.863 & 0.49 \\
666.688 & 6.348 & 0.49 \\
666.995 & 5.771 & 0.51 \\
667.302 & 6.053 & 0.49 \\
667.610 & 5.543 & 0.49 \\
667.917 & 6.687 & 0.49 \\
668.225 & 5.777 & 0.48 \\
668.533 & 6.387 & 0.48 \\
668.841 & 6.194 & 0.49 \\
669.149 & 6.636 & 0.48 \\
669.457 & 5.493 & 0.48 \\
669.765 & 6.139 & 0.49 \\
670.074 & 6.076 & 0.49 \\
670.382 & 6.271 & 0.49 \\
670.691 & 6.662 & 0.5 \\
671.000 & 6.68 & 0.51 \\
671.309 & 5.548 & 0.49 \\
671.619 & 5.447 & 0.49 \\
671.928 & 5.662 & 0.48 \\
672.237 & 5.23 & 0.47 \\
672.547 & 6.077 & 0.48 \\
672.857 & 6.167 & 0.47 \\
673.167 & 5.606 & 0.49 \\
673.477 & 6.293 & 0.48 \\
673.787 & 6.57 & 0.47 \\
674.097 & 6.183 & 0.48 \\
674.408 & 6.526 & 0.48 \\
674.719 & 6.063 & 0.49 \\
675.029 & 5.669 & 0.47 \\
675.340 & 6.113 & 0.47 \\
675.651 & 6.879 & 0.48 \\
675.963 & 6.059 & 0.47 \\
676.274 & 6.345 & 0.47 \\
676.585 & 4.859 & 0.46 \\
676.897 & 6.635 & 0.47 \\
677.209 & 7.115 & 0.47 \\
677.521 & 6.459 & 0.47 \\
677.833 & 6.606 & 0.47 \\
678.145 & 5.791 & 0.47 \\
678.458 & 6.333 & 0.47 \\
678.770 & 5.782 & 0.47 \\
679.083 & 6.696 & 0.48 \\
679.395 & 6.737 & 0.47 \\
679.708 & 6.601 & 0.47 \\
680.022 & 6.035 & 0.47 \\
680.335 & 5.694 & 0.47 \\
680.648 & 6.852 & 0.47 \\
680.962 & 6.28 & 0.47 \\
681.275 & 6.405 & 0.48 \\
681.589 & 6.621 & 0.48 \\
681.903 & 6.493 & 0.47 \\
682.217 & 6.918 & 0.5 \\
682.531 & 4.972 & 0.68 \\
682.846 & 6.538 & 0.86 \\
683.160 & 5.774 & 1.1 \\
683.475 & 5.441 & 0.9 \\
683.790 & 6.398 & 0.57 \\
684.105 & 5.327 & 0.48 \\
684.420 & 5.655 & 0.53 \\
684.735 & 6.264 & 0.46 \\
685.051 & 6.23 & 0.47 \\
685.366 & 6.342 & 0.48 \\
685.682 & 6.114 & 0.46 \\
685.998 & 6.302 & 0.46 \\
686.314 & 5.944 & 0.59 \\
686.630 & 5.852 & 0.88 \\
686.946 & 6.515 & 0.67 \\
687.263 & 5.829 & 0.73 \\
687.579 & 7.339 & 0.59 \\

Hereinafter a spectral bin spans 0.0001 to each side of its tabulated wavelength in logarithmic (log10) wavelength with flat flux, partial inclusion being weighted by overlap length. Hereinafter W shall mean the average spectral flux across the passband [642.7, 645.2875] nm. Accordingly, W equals 6.22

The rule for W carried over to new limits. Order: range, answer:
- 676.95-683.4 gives 6.33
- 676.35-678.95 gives 6.21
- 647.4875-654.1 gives 6.04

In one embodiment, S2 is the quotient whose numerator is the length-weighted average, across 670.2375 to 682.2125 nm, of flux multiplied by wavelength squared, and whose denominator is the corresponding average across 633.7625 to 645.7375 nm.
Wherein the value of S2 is 1.23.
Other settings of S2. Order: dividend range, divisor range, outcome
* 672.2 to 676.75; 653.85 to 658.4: 1.04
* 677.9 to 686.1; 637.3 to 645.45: 1.21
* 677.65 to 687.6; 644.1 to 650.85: 1.17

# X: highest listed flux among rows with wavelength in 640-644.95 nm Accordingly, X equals 6.846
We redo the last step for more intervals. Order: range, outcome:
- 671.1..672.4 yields 5.662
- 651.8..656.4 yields 7.491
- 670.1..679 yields 7.115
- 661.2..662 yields 7.046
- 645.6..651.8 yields 6.989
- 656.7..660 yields 7.567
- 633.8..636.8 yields 6.084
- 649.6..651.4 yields 6.133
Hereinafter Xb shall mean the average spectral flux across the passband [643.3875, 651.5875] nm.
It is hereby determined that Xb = 5.99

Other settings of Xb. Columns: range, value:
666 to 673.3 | 5.98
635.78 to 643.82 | 5.61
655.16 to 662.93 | 6.3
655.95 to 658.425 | 6.27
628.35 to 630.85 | 5.59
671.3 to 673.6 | 5.76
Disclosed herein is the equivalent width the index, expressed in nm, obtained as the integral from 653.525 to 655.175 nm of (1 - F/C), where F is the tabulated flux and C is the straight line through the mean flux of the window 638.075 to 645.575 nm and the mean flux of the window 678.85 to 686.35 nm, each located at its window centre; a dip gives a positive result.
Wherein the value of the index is 0.07 nm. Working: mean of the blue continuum 5.83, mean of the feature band 5.7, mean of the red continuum 6.19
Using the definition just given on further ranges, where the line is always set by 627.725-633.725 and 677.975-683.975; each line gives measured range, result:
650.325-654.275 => -0.20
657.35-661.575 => -0.36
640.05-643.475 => -0.13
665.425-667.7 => 0.10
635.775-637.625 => 0.09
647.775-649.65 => -0.17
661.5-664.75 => -0.04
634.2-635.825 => 0.08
